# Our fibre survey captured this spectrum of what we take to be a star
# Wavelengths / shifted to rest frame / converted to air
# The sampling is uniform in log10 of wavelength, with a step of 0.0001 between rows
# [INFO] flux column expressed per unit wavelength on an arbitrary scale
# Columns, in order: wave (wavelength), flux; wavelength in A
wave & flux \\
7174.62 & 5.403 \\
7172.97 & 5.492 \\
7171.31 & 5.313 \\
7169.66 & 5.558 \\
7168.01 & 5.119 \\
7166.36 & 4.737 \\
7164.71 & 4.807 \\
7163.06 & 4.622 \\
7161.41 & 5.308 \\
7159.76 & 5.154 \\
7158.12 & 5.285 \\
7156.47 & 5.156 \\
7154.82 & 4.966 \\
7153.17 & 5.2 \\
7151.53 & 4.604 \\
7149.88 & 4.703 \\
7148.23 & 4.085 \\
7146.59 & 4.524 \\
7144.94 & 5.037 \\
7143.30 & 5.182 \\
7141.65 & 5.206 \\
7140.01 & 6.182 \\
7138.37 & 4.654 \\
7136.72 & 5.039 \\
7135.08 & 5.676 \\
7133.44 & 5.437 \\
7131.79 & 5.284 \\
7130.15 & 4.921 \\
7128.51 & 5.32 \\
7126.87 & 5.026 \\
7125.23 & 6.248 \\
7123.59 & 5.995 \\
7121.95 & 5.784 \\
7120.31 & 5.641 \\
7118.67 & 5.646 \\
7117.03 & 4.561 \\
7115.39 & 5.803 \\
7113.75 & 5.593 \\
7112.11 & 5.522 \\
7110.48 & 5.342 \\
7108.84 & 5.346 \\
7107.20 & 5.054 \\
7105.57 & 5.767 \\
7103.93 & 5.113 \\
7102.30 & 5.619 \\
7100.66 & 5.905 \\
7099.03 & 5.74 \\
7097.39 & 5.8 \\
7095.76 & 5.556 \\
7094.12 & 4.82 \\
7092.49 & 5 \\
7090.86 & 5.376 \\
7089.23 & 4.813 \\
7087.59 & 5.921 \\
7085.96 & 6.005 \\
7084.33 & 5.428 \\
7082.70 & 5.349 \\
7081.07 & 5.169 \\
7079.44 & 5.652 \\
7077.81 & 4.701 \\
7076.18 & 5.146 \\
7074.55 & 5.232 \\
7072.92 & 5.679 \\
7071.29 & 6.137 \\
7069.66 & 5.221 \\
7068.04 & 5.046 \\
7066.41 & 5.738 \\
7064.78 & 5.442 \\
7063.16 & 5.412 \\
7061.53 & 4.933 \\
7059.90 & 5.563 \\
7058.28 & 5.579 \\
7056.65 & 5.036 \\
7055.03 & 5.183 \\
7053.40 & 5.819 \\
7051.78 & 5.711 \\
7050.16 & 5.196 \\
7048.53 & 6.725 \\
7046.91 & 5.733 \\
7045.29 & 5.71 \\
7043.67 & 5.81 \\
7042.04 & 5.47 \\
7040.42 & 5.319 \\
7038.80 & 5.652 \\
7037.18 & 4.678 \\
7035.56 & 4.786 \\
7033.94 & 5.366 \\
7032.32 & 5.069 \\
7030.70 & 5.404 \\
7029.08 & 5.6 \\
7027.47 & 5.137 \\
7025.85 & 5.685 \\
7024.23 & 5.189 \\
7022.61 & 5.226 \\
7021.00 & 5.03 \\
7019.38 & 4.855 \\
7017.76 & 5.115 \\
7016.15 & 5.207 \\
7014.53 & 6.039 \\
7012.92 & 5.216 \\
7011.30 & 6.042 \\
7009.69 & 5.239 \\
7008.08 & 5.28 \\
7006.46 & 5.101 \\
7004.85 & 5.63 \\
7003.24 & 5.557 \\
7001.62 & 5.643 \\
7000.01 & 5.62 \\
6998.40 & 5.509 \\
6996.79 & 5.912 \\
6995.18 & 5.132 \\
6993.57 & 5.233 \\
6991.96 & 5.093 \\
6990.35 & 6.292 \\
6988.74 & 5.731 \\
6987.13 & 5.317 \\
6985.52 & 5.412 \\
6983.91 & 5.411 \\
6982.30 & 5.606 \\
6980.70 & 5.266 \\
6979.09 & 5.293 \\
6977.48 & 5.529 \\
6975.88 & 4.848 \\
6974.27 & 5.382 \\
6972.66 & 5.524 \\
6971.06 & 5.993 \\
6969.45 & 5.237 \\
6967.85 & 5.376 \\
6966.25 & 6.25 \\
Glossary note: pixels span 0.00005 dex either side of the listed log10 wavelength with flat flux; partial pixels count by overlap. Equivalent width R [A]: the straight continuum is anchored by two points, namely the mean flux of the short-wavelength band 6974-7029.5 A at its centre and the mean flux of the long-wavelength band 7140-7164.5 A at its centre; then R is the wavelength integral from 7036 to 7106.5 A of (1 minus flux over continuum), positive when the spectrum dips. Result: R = -3.4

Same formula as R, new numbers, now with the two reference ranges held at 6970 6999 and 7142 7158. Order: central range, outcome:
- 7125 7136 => -0.98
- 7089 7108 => -1.32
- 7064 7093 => -1.55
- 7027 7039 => 0.22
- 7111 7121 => -0.95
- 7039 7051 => -1.06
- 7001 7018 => -0.30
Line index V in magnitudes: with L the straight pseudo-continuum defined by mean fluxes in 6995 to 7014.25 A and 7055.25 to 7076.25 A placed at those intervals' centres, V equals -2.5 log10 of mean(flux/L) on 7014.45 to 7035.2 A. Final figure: 0.04 mag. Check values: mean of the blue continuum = 5.52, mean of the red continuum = 5.4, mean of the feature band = 5.26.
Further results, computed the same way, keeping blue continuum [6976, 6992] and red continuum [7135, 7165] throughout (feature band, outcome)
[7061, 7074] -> -0.04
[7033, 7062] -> -0.03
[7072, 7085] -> -0.02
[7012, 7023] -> 0.03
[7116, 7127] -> -0.10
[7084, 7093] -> -0.05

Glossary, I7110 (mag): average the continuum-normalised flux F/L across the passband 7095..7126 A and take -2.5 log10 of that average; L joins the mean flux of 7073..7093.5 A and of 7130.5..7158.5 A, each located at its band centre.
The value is -0.07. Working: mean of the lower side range 5.33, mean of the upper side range 5.06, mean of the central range 5.58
